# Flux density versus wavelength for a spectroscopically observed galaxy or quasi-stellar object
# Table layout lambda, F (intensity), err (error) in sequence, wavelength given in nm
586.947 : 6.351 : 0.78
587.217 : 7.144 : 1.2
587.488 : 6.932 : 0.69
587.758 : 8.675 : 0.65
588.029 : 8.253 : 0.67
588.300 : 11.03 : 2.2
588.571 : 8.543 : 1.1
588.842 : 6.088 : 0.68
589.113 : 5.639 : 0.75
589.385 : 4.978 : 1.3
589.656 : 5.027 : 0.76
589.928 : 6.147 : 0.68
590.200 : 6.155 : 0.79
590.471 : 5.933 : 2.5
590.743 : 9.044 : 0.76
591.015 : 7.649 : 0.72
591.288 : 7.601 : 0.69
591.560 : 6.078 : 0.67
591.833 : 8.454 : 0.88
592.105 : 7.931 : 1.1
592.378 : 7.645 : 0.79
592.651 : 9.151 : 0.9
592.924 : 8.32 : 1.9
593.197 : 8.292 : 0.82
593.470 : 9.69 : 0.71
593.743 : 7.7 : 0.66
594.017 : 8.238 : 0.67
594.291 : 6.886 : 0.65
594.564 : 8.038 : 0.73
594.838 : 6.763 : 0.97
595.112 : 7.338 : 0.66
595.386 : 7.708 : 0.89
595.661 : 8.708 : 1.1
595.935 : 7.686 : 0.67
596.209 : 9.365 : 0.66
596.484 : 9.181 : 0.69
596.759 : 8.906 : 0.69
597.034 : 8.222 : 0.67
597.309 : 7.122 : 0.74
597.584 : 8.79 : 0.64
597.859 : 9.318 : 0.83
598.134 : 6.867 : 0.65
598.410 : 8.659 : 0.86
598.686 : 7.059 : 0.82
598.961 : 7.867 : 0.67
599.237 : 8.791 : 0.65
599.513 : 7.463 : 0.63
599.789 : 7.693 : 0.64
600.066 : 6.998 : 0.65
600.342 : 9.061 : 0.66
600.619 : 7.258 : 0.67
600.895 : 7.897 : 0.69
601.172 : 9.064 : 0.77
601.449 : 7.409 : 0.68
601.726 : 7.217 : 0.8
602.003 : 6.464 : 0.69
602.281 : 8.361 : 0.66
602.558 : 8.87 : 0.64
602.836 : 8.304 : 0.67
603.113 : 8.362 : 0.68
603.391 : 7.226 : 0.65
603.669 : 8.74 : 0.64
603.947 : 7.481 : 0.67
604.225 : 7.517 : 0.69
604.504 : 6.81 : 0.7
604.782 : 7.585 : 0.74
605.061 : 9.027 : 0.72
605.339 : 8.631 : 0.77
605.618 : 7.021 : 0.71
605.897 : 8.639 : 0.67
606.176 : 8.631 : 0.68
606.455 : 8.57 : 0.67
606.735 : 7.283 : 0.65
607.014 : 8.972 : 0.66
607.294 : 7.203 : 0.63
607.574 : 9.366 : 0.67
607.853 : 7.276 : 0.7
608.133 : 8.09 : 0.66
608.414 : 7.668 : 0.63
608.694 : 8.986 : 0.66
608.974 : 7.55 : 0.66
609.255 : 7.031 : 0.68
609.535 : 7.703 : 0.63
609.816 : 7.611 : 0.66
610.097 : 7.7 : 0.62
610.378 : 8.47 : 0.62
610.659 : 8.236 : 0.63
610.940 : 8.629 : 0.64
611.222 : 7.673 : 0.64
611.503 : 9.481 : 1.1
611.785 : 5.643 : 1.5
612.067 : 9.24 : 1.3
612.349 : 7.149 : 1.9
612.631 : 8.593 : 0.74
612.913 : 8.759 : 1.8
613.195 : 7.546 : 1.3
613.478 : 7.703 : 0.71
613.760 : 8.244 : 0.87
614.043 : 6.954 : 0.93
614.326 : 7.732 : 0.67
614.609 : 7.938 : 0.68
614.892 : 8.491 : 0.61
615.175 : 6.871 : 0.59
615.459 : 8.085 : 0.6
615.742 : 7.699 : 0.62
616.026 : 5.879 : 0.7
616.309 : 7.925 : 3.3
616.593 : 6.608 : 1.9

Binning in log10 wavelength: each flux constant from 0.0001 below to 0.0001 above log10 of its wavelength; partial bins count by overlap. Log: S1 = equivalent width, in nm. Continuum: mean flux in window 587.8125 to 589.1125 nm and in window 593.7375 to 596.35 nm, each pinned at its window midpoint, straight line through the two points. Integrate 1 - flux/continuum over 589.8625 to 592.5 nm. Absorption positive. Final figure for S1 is 0.248 nm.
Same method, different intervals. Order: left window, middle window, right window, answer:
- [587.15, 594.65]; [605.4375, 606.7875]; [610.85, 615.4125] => -0.05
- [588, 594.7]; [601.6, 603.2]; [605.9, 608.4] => 0.01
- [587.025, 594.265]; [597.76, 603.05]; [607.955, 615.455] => -0.15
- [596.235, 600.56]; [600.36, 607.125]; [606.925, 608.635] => 0.11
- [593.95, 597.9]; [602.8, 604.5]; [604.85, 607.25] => 0.09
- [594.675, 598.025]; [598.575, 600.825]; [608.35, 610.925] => 0.10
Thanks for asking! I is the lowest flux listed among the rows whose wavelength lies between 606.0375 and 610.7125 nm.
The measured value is 7.031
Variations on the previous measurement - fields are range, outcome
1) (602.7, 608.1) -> 6.81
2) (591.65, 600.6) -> 6.763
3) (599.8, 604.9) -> 6.464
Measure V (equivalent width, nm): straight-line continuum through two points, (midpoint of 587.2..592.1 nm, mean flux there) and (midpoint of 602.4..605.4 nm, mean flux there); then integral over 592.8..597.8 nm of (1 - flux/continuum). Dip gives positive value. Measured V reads -0.428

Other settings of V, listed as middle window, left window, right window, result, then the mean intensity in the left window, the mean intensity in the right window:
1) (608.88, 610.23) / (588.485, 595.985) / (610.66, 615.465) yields 0.056 nm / 7.4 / 7.93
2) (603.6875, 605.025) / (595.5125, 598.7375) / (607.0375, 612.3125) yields 0.088 nm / 8.35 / 7.98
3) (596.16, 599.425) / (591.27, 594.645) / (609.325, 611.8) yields -0.119 nm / 8.02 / 8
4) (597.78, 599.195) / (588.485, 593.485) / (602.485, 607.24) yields -0.051 nm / 7.21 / 8.07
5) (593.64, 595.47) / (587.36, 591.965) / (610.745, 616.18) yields -0.050 nm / 7.19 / 7.81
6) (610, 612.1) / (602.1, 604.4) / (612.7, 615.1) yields -0.036 nm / 8.06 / 7.91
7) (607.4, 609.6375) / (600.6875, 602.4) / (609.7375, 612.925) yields 0.006 nm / 7.71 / 8.08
